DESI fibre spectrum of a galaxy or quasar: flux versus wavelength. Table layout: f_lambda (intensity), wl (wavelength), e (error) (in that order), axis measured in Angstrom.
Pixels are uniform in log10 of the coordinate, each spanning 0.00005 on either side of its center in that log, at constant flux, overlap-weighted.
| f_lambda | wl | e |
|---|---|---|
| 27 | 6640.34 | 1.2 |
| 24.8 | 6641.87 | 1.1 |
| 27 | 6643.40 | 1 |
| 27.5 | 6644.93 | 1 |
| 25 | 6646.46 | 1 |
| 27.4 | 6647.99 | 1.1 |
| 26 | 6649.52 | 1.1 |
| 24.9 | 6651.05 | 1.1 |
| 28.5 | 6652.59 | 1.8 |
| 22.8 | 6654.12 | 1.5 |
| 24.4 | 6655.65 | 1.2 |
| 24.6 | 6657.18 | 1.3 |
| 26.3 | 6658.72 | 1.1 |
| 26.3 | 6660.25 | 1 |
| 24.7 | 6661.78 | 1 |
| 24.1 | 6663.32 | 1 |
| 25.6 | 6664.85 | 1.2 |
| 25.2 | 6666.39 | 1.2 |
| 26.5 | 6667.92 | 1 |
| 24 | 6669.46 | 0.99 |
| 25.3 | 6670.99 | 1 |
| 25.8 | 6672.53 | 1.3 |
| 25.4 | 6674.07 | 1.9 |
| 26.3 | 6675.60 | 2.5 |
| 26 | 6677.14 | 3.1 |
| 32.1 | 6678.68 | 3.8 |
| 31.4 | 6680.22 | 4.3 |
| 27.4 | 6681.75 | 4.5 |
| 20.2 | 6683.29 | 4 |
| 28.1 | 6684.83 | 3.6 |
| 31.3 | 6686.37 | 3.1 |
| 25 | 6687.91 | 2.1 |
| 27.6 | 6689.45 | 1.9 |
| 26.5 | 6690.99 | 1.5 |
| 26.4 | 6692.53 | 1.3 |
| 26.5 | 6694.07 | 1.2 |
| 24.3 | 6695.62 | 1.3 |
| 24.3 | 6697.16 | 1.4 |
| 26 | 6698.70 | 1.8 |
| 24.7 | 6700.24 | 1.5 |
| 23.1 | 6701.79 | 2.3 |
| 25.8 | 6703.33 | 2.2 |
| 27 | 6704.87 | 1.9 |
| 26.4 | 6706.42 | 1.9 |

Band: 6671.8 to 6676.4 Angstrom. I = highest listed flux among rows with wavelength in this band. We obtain 26.3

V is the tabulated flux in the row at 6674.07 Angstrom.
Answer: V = 25.4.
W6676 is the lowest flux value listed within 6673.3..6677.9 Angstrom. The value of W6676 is 25.4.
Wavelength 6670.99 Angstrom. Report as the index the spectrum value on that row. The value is 25.3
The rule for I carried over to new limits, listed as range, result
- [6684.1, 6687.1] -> 31.3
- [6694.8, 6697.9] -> 24.3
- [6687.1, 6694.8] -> 27.6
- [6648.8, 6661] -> 28.5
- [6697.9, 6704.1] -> 26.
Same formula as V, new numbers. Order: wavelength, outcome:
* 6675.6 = 26.3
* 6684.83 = 28.1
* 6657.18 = 24.6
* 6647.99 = 27.4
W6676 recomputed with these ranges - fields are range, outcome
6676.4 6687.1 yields 20.2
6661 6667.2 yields 24.1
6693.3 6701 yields 24.3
